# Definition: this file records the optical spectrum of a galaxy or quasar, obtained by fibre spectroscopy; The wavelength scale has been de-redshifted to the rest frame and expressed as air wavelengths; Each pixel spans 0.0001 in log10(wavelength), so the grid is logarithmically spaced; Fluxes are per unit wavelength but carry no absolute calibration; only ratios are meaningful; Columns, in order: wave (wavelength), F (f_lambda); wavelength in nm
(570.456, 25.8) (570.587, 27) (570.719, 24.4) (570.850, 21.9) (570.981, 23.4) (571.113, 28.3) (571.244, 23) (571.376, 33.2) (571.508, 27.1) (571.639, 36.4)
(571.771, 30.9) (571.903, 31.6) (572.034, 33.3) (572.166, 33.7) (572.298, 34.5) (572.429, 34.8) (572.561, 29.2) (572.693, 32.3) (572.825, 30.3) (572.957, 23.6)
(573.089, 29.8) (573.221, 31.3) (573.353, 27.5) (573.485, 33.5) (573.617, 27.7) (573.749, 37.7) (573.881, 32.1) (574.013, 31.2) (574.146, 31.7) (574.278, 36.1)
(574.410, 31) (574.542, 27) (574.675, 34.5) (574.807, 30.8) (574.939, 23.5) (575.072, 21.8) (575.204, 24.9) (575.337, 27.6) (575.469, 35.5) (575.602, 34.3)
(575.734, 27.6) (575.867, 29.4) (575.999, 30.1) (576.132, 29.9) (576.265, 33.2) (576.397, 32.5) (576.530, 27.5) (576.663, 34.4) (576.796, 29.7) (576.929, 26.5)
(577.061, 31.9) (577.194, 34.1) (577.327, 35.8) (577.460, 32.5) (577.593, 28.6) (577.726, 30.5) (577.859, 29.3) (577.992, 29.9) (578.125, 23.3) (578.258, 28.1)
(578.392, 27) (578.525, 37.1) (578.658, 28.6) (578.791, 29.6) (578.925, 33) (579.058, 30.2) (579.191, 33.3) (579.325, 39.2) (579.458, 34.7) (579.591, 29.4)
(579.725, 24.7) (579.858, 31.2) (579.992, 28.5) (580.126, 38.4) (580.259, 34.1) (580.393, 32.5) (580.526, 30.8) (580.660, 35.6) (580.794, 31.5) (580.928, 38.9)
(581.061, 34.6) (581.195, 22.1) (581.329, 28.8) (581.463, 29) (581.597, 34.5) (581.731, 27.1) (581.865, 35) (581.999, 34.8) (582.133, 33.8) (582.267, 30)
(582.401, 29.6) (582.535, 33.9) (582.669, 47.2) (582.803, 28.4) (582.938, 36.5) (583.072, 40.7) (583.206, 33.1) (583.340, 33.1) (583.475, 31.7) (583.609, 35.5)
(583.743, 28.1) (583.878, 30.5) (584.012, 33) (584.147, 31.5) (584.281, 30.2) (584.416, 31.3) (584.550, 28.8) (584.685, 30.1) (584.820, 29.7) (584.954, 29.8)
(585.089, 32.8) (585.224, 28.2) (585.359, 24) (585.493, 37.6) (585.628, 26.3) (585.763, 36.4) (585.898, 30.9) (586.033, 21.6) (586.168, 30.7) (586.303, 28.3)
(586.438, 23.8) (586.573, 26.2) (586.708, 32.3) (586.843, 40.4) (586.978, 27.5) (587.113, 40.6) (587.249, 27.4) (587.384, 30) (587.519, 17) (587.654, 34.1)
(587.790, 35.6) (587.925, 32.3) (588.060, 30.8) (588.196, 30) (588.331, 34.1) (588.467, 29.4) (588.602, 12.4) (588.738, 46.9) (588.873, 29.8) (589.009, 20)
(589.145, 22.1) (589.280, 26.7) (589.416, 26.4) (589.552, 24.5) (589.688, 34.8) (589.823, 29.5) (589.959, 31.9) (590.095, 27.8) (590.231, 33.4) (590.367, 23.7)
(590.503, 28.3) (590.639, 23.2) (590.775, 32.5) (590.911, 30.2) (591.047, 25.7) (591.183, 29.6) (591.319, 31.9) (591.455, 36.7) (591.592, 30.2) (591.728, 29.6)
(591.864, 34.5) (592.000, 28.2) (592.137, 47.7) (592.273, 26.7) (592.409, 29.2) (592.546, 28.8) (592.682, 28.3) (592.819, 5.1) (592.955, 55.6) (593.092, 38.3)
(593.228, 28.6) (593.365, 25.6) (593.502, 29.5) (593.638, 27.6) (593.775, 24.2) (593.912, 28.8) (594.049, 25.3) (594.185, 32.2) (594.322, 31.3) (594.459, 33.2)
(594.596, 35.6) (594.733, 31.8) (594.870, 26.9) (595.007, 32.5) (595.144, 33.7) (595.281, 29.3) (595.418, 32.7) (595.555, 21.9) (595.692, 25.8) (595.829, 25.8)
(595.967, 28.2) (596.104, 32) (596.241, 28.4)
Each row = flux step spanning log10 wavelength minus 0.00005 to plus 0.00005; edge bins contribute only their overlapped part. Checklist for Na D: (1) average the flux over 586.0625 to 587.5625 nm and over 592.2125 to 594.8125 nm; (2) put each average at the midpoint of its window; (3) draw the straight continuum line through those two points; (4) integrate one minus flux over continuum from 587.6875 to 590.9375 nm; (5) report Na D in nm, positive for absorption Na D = 0.059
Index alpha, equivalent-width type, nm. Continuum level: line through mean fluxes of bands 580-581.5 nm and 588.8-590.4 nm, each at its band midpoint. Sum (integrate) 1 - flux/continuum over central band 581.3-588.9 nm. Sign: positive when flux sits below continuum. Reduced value -0.32 nm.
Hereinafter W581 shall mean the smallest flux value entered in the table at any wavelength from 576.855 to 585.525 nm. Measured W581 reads 22.1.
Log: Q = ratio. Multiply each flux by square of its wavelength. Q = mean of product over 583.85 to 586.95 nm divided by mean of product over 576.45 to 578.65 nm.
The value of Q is 1.02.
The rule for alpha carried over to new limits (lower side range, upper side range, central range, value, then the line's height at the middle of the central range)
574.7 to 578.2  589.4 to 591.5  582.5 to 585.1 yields -0.28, 29.6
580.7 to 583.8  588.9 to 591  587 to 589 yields -0.09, 29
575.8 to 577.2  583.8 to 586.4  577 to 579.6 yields -0.07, 30.6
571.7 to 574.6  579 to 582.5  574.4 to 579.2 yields 0.25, 31.7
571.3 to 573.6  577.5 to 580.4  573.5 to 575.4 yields 0.07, 31.1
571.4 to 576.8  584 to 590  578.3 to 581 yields -0.18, 30.3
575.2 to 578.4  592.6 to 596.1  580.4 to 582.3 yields -0.12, 30.1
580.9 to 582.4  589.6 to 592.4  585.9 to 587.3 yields 0.05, 31.1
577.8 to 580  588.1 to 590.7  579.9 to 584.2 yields -0.45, 29.8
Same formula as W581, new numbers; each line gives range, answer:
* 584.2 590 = 12.4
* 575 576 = 21.8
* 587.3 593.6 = 5.1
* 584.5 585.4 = 24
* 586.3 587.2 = 23.8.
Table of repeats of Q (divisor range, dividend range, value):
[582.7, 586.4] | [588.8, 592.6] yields 0.97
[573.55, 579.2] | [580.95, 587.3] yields 1.06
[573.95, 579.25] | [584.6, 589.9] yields 1.01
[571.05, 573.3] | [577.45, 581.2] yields 1.05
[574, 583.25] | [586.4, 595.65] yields 0.99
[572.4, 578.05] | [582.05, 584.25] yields 1.13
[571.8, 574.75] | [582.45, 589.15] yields 1.02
